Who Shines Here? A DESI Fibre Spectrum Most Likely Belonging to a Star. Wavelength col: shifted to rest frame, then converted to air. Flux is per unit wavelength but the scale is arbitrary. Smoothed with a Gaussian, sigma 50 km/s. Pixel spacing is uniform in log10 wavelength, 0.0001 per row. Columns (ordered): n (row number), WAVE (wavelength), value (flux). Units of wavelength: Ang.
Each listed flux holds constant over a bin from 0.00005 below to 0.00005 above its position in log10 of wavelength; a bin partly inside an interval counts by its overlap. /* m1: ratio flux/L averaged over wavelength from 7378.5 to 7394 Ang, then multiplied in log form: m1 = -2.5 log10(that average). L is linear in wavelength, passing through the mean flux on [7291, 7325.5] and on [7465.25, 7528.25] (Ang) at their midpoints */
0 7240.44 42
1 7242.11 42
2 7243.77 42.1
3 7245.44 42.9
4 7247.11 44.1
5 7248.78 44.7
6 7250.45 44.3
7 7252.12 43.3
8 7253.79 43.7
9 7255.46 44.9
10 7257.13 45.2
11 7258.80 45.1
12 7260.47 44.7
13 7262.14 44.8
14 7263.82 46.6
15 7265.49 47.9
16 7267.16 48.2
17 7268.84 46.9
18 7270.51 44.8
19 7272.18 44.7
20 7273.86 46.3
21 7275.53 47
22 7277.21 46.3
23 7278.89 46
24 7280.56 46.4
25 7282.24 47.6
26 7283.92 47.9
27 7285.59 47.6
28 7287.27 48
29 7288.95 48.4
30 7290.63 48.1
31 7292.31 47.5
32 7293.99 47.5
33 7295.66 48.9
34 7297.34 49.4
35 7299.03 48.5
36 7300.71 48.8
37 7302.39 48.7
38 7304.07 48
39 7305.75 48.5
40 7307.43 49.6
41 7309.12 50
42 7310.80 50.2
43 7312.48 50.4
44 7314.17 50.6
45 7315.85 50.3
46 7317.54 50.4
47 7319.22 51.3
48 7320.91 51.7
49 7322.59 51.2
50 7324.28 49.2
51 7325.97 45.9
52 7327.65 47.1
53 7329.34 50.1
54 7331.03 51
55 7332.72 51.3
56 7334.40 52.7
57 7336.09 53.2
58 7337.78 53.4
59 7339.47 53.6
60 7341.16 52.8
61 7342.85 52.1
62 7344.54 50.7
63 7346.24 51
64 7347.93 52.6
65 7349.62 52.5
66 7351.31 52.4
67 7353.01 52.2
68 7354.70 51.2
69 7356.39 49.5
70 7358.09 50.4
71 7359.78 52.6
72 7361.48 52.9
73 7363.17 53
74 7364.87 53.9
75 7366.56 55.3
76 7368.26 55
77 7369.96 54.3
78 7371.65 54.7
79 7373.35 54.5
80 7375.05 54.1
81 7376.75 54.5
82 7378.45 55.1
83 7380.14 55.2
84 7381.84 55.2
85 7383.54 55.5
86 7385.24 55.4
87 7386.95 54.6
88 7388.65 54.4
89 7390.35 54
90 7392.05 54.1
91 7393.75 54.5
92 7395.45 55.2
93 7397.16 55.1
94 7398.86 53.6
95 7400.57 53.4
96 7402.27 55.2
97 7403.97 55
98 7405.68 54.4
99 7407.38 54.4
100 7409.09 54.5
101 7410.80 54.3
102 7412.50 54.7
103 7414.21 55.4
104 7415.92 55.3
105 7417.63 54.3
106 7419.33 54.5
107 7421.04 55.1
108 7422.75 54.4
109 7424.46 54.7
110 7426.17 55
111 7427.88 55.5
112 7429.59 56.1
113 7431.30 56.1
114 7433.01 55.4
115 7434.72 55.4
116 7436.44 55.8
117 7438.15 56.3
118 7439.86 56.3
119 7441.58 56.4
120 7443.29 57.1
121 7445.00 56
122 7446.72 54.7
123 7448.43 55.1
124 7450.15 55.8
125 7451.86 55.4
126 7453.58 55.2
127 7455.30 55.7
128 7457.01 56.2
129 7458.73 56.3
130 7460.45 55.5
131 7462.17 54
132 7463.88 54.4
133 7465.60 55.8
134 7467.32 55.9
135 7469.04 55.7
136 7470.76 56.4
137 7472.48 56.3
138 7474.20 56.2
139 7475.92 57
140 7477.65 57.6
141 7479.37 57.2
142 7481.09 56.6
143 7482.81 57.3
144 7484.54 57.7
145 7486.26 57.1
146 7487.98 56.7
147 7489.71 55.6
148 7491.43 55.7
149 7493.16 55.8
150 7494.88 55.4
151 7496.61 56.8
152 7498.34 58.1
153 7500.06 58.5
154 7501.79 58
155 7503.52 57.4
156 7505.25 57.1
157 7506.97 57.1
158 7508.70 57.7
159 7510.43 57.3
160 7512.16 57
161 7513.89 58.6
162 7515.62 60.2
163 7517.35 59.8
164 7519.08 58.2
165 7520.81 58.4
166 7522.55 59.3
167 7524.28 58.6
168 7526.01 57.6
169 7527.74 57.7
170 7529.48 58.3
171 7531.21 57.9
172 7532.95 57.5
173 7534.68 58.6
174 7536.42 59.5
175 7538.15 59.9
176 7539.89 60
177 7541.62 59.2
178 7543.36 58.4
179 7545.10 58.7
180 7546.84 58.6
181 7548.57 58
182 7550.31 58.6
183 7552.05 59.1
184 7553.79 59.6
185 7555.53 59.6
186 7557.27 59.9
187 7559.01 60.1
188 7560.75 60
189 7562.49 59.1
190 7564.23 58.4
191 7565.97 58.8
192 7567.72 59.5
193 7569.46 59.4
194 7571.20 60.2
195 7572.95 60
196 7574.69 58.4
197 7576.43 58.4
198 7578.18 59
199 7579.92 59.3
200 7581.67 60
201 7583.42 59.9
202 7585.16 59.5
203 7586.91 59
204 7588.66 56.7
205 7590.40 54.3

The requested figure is -0.04 mag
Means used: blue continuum 49.5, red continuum 57.3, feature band 54.8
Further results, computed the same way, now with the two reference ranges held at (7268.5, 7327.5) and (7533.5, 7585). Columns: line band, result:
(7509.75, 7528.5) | -0.02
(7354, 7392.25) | -0.05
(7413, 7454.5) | -0.03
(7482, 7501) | -0.01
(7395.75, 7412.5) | -0.03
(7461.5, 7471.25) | 0.00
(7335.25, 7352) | -0.05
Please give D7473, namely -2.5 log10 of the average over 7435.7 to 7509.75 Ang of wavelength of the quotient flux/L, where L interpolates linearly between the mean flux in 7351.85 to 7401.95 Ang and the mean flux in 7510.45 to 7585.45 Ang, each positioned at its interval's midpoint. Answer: 0.01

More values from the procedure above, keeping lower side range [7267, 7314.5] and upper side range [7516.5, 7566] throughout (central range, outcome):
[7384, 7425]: -0.03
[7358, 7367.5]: -0.05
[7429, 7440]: -0.03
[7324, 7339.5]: -0.02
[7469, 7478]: -0.01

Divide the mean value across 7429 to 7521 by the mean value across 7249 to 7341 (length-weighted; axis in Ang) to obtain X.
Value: 1.17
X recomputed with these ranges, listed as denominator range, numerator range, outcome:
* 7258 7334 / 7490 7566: 1.21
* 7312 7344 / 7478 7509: 1.12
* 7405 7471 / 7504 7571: 1.06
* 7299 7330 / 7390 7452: 1.11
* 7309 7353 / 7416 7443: 1.09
